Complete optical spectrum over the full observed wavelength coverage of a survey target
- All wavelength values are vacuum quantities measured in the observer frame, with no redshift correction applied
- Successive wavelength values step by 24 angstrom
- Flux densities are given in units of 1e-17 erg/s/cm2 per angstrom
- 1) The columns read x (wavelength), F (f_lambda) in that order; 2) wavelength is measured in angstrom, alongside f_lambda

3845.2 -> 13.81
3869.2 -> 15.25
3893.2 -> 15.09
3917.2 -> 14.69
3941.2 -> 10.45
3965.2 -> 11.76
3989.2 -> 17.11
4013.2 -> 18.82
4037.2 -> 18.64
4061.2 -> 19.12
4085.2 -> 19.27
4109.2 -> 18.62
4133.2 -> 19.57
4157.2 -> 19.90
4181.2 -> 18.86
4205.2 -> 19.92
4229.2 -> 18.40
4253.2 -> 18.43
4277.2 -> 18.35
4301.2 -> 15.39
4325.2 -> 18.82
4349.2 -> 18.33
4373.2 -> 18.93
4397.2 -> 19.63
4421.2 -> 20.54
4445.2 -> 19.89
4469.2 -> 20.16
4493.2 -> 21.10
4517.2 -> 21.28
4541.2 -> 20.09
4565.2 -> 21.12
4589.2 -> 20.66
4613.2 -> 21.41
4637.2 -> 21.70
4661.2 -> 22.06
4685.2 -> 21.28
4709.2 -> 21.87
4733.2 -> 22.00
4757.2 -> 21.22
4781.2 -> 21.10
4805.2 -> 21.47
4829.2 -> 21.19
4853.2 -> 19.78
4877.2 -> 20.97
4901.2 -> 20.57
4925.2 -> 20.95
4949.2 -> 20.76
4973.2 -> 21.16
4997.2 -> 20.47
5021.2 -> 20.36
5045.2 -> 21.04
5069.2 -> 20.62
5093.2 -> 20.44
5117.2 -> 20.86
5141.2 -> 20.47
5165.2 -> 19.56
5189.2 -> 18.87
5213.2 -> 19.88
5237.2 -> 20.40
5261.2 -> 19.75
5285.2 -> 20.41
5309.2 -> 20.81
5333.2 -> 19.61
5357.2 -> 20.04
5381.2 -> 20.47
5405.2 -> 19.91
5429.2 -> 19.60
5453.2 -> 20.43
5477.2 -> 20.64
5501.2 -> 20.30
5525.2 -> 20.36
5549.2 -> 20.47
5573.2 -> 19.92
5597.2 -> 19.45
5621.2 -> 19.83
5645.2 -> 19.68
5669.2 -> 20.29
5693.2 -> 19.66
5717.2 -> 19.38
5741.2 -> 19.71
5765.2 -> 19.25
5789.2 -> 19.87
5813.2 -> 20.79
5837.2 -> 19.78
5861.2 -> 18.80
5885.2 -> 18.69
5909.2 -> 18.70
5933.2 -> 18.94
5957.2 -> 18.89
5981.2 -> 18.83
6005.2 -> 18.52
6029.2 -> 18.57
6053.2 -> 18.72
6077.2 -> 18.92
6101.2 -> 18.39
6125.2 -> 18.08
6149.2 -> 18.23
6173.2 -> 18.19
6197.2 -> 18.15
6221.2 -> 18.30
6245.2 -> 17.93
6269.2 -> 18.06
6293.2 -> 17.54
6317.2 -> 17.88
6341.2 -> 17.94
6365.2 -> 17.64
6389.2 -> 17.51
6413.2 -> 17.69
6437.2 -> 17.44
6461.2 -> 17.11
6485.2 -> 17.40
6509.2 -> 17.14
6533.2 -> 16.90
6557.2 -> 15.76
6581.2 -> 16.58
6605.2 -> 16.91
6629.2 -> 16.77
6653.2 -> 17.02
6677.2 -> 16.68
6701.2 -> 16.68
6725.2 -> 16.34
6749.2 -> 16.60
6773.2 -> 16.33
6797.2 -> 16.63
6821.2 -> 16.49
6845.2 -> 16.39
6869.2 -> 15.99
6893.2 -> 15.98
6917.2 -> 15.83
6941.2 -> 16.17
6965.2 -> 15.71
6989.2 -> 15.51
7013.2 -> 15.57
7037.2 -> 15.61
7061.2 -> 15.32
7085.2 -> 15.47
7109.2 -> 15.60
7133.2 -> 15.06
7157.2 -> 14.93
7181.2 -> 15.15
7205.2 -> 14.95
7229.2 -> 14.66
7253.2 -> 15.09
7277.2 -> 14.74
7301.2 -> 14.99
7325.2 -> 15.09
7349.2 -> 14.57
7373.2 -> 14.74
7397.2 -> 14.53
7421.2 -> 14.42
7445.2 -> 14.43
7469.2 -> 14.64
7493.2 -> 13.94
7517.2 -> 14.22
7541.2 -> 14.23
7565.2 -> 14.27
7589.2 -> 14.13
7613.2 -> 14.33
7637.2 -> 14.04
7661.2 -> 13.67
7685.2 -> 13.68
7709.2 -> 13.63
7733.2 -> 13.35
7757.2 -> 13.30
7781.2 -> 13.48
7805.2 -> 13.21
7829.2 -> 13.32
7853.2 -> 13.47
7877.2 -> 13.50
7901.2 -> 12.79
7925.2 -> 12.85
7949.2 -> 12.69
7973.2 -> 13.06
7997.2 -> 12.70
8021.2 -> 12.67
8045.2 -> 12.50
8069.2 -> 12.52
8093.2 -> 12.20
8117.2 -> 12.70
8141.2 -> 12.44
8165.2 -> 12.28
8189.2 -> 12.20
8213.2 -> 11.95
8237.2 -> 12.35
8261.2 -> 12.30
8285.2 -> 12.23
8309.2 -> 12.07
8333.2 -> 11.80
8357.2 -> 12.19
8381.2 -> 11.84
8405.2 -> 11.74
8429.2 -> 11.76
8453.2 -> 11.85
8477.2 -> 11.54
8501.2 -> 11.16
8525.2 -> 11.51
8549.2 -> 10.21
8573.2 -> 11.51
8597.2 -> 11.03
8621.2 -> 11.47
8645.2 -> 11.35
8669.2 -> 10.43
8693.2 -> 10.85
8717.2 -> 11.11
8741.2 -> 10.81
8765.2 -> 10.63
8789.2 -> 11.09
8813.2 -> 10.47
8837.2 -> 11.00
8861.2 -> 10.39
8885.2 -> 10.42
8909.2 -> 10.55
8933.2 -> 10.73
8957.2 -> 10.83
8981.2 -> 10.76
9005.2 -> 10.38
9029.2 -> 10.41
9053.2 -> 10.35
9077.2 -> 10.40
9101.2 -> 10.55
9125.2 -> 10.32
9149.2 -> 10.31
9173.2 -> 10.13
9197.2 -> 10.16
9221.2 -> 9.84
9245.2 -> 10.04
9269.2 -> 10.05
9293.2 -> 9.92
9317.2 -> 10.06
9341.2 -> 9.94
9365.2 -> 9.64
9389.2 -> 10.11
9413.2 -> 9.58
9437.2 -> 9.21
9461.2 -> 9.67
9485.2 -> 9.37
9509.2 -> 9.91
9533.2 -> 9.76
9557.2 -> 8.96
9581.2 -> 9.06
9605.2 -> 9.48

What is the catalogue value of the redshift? 0.00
